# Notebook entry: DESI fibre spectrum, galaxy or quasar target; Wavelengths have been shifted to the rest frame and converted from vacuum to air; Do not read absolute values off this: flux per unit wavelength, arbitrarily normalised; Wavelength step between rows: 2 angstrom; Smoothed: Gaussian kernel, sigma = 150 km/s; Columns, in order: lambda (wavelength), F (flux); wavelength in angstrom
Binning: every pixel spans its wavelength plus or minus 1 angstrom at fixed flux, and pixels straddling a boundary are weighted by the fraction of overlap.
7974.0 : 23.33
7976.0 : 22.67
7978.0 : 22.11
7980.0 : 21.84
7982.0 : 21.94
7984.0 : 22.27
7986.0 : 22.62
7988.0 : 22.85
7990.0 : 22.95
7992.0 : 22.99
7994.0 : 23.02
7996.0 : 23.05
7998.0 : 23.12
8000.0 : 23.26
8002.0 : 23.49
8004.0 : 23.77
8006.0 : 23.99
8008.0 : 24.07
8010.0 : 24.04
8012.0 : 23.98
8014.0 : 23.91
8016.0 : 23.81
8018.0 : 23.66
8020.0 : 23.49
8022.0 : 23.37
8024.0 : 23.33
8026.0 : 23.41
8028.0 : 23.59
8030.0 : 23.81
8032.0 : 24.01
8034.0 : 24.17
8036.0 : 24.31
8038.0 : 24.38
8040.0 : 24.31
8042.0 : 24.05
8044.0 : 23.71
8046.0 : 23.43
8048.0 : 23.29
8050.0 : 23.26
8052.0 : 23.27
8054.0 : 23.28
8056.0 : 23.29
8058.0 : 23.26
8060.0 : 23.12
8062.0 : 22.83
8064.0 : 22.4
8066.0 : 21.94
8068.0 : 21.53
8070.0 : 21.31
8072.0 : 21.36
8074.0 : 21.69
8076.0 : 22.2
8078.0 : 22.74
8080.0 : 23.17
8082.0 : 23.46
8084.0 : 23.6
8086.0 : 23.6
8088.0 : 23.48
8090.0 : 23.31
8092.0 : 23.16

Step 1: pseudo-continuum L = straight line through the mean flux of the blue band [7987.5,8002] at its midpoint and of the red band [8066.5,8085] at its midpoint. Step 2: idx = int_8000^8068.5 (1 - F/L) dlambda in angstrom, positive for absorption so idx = -2.5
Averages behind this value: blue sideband 23.1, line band 23.5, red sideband 22.3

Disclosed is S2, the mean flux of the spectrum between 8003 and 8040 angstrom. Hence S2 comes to 23.9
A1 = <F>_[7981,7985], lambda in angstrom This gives 22.1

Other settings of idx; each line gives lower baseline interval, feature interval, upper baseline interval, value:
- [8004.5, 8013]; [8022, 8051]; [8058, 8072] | -0.83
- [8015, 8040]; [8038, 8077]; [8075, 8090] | 1.02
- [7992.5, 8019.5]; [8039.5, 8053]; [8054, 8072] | -0.48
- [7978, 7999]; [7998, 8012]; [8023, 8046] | -0.39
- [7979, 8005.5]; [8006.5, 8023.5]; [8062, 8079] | -0.88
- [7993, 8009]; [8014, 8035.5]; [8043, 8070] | -0.43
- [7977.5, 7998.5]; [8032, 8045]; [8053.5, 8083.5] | -0.92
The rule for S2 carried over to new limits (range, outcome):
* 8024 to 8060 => 23.7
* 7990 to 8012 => 23.5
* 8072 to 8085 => 22.7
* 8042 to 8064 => 23.3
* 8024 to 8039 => 23.9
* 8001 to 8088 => 23.3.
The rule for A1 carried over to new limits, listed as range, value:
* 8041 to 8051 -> 23.5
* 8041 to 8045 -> 23.9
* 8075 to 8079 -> 22.5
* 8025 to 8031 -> 23.6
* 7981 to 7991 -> 22.5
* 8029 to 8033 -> 23.9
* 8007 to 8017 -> 24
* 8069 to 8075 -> 21.5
